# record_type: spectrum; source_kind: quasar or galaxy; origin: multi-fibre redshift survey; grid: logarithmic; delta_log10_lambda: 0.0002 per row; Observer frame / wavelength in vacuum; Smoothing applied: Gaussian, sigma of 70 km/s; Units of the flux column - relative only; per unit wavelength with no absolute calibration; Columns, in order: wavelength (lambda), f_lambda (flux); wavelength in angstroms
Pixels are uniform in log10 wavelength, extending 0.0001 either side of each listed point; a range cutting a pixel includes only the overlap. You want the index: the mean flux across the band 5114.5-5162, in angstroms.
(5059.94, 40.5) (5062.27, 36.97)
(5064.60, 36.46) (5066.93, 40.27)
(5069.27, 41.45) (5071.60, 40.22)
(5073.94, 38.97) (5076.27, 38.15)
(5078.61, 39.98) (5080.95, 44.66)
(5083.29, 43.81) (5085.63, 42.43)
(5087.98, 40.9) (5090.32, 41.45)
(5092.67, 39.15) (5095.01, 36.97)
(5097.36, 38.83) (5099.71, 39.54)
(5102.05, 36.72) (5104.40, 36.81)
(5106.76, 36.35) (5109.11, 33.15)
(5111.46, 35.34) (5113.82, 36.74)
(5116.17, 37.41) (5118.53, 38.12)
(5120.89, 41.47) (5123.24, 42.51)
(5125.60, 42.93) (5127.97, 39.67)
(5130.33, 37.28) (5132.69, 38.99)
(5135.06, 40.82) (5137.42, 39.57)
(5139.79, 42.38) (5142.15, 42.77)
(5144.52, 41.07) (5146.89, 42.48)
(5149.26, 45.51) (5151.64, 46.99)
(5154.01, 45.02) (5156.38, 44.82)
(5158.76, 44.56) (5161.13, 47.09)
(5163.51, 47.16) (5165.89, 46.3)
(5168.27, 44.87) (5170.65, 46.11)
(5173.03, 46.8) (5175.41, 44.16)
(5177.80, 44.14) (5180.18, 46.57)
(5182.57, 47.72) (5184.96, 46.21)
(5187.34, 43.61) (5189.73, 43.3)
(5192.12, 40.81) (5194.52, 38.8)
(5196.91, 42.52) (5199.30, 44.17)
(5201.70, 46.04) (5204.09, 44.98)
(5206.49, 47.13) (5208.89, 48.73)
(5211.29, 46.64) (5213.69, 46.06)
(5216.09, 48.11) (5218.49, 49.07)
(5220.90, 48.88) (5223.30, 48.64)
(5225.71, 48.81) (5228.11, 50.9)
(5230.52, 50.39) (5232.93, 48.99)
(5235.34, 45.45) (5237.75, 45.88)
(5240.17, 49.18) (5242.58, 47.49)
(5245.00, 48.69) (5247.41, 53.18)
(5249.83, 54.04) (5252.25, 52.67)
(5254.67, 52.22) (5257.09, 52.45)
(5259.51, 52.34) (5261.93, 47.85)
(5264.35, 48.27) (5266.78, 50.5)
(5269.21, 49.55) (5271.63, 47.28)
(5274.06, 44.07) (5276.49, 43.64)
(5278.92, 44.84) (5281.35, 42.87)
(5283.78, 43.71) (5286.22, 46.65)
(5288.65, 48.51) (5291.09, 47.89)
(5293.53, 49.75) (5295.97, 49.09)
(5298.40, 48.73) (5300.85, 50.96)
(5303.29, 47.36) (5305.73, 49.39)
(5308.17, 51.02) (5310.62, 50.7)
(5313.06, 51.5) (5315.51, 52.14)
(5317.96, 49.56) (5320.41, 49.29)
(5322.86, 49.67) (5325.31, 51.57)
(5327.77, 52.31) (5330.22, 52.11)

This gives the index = 42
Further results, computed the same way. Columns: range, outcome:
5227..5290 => 48.5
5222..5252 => 49.4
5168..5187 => 45.8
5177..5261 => 47.6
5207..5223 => 47.9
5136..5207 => 44.4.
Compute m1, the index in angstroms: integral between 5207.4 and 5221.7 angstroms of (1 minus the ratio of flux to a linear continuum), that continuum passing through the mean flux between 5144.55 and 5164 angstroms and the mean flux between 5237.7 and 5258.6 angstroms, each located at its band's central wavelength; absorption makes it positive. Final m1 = 0.3 angstroms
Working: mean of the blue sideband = 45.1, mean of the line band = 47.9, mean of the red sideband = 50.9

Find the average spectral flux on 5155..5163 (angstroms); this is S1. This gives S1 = 45.6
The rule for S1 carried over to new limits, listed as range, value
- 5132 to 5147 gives 41.1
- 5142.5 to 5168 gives 45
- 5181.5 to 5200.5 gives 43.4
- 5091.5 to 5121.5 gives 37.4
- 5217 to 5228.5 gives 49.1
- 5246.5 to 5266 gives 51.6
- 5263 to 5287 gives 46.1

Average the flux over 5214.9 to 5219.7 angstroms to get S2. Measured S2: 48.6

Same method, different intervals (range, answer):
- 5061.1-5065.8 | 36.8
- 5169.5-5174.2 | 46.5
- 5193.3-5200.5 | 41.8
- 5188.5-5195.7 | 40.9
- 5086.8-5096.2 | 39.6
